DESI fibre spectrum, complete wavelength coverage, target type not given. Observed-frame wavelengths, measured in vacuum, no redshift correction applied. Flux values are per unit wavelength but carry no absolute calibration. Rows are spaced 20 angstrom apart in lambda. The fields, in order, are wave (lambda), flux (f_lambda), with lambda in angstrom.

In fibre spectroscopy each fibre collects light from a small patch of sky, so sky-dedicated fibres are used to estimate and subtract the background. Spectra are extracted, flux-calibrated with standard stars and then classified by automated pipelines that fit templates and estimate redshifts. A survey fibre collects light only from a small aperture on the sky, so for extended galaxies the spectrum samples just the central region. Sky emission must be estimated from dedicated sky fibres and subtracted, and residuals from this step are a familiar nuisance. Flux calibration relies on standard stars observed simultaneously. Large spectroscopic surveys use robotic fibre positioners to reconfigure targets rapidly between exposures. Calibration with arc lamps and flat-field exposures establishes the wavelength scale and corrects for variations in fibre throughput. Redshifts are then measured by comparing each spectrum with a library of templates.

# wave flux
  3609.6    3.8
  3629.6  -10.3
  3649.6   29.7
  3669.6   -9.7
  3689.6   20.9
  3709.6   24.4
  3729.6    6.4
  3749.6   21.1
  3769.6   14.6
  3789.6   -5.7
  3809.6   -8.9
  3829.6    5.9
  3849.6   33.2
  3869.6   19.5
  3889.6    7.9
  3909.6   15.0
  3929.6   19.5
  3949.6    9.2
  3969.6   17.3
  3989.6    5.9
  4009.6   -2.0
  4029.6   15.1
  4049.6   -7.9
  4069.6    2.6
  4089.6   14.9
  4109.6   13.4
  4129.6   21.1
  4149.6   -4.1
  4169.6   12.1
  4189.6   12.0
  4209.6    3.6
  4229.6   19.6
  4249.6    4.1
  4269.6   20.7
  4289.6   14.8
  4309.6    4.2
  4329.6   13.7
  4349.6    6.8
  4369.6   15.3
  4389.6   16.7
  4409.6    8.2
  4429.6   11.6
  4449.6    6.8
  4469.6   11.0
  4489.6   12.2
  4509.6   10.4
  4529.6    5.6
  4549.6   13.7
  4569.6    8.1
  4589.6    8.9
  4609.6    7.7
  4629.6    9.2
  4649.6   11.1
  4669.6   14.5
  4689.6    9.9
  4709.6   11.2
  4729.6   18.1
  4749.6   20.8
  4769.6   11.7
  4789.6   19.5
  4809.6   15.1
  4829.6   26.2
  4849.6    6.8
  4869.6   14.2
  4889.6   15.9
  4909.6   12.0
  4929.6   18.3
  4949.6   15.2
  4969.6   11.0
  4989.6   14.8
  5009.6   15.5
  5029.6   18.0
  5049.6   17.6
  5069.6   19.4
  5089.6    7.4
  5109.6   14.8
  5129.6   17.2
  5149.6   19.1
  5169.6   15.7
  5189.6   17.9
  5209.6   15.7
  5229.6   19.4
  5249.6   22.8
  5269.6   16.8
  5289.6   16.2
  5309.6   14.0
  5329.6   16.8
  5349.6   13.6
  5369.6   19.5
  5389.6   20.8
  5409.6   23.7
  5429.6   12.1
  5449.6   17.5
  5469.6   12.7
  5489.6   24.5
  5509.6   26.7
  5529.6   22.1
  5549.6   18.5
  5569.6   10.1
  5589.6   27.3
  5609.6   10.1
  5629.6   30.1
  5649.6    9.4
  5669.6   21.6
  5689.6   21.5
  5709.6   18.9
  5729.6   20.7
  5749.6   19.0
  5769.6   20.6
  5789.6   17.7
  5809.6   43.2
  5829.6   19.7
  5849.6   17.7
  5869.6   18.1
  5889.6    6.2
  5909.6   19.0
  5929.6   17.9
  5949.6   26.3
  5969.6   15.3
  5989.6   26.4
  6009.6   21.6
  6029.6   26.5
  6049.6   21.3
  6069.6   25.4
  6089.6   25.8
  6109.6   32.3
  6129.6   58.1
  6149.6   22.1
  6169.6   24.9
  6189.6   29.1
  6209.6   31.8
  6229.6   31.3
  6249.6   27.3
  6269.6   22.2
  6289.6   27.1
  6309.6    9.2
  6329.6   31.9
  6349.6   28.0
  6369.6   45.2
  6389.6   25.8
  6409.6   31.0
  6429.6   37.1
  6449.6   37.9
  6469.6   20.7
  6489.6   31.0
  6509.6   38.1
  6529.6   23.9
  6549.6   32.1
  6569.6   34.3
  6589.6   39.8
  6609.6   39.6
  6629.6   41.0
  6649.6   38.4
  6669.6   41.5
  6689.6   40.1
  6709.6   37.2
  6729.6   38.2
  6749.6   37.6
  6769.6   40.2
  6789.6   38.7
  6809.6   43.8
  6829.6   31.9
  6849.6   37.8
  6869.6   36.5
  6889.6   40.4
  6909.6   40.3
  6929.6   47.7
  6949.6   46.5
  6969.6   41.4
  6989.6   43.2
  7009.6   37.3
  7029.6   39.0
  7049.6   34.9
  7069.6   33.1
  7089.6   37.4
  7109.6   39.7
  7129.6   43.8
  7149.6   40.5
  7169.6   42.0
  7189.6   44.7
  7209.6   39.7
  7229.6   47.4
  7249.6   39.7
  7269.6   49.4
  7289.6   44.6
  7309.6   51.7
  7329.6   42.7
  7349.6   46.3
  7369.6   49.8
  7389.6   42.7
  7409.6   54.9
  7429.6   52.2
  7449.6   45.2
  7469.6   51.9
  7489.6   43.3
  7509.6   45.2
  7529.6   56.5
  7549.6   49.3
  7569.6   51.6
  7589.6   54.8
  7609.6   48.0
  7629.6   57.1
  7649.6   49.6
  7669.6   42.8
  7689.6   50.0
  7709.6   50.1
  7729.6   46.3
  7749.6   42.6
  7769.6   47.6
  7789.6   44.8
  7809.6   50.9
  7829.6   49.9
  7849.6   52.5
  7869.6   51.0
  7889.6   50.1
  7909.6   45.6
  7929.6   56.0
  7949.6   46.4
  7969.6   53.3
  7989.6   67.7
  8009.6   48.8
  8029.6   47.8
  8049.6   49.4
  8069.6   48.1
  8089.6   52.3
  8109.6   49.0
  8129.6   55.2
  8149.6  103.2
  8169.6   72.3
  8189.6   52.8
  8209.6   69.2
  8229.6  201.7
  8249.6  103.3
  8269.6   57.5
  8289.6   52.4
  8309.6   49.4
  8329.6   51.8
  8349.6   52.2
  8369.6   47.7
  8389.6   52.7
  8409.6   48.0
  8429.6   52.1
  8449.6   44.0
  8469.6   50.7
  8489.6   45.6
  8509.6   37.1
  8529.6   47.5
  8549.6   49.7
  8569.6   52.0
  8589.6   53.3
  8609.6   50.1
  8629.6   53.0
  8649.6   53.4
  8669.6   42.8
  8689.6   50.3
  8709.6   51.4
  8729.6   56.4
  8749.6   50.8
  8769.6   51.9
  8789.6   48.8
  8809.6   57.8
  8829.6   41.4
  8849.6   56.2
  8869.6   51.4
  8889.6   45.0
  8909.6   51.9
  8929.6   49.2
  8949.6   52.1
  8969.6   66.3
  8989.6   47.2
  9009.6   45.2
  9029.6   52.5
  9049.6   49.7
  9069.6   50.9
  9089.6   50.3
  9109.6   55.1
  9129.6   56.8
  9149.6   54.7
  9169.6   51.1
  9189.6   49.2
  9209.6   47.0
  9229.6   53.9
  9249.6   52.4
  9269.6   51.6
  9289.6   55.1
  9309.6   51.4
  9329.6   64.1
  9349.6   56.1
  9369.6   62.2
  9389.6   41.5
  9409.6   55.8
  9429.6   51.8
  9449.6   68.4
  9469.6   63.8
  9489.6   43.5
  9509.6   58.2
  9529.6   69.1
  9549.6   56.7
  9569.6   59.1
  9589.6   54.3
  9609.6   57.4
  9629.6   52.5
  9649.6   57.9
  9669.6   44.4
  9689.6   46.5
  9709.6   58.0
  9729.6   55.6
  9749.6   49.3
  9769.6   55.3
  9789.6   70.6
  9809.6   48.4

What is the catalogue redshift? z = 0.644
